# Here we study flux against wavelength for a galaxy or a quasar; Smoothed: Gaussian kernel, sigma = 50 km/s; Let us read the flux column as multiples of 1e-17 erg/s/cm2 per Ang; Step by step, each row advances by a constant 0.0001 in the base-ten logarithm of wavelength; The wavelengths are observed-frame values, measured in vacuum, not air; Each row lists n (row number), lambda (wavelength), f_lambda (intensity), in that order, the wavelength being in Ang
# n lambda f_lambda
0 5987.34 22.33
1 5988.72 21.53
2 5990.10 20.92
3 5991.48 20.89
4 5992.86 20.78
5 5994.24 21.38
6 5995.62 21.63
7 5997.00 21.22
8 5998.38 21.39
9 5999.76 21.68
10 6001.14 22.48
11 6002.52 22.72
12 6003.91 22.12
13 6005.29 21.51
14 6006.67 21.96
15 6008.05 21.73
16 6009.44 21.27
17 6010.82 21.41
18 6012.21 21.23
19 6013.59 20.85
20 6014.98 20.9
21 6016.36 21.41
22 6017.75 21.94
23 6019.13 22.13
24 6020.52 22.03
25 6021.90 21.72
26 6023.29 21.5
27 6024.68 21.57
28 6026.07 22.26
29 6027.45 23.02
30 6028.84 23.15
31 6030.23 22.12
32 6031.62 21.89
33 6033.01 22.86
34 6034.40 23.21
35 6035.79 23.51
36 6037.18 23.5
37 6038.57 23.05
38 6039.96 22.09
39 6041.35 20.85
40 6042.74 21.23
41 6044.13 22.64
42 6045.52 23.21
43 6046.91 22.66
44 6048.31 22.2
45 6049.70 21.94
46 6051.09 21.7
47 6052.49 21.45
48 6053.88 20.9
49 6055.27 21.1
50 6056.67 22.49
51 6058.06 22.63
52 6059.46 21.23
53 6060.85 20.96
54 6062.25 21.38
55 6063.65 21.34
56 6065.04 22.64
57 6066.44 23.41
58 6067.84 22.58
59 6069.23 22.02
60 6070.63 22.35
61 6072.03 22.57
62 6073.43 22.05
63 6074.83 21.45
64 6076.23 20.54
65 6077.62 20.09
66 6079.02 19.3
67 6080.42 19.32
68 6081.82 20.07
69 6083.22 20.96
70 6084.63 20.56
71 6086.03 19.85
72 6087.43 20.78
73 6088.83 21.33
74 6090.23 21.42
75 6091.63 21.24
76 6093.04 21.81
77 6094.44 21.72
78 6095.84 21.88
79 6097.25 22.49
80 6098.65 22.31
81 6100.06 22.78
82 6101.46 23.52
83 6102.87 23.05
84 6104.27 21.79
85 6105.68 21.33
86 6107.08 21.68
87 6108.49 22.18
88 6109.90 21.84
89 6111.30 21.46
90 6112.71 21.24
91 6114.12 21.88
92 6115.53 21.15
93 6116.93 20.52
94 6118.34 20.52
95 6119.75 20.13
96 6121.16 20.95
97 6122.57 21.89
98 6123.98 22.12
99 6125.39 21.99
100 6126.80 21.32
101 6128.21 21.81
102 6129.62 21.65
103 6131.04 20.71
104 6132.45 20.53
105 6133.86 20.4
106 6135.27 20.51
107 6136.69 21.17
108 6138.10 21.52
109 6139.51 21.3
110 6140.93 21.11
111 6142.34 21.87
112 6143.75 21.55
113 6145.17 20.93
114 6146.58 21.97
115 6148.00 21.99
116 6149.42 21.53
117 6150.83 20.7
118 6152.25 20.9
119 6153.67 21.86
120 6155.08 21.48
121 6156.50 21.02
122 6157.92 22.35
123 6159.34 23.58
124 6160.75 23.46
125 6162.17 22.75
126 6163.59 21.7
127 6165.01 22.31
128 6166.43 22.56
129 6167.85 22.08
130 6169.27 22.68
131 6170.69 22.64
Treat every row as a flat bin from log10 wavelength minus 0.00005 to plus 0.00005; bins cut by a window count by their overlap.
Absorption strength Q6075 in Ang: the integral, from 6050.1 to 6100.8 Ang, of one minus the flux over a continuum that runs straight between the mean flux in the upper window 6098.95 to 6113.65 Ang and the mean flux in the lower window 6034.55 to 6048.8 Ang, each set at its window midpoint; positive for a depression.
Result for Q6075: 1.88 Ang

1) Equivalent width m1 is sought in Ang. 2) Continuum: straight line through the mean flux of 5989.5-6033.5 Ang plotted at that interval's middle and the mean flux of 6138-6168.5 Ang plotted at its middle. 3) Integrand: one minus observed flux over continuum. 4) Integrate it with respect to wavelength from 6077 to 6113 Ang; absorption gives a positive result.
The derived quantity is 0.7 Ang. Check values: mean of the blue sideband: 21.7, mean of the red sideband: 21.8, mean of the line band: 21.4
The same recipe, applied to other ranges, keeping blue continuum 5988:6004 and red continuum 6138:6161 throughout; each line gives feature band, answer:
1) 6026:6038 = -0.72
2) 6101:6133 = 0.20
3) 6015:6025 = -0.07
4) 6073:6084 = 0.60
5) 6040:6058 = -0.26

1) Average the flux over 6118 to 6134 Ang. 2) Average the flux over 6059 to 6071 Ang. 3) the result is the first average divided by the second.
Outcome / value 1.0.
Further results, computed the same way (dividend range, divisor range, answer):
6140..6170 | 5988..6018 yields 1.02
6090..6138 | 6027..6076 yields 0.97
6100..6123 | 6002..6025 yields 1.00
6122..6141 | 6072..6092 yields 1.03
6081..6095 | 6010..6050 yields 0.95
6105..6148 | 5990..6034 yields 0.98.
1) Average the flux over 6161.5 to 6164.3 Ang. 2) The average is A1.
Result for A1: 22.2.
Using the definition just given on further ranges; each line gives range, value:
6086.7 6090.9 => 21.2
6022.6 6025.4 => 21.5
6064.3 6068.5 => 22.9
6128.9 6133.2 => 20.9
